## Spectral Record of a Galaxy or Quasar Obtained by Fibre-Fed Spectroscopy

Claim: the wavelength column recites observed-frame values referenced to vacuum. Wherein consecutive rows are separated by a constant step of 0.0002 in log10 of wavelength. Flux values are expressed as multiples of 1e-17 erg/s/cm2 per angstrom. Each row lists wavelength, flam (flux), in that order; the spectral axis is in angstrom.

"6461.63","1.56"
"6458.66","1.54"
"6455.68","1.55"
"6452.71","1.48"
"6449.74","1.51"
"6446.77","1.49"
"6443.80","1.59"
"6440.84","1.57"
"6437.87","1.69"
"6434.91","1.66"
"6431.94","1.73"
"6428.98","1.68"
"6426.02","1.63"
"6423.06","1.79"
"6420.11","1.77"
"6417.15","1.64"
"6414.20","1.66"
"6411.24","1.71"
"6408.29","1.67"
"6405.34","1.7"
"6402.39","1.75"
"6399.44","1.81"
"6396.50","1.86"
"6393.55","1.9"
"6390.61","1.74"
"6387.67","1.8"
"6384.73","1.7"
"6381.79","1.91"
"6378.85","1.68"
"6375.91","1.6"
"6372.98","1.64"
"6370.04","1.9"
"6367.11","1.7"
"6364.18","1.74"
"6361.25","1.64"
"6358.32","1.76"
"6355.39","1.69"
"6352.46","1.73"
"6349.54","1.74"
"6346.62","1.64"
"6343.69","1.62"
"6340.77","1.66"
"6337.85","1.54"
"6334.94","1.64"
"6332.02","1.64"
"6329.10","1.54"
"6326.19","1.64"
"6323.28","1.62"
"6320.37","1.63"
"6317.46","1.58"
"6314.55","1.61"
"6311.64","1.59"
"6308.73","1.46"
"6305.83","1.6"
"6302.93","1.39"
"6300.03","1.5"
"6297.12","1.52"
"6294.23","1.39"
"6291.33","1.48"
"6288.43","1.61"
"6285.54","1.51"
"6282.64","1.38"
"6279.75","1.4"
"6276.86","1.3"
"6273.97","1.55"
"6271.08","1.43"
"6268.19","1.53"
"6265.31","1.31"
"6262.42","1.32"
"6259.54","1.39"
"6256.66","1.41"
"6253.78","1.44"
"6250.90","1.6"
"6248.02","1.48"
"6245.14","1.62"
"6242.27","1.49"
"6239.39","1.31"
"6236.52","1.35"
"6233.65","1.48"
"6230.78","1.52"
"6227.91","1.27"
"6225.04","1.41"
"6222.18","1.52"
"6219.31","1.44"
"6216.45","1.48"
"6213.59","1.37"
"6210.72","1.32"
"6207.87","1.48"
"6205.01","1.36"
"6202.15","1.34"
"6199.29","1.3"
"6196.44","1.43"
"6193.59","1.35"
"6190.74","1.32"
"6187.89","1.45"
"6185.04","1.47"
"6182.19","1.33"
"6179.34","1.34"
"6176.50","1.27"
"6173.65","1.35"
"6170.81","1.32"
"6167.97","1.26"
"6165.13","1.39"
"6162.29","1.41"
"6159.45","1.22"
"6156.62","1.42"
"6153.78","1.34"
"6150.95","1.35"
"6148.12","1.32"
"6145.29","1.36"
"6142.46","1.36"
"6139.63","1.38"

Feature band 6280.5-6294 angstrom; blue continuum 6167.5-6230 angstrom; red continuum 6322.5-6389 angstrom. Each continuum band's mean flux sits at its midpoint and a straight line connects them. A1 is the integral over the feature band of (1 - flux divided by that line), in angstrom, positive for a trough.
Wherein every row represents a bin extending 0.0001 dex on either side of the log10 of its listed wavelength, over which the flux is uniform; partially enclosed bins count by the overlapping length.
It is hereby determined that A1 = 0.6 angstrom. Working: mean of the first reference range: 1.38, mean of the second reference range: 1.69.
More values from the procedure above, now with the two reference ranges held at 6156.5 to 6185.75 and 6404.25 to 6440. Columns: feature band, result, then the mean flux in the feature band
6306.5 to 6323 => -0.41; 1.58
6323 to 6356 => -1.39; 1.64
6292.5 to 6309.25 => 0.47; 1.48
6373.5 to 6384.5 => -0.59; 1.72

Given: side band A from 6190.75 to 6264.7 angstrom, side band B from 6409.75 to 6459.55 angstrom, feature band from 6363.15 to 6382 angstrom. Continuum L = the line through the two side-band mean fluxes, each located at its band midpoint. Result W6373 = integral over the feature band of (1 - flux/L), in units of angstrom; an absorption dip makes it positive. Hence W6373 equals -1.9 angstrom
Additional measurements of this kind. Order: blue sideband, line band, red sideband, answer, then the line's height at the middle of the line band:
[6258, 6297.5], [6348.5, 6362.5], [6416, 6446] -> -1.4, 1.55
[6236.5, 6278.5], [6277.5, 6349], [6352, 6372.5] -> 2.0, 1.59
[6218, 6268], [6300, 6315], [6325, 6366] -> 0.5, 1.58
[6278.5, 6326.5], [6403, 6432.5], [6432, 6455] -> -2.4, 1.57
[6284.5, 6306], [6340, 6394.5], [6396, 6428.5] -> -3.0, 1.63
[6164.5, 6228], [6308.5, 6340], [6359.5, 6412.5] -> 0.6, 1.63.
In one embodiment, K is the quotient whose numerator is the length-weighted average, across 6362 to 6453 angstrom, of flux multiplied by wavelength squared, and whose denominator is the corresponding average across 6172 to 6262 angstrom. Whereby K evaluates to 1.28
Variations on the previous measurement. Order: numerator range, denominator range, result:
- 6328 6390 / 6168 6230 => 1.29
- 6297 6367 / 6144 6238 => 1.23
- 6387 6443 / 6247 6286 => 1.26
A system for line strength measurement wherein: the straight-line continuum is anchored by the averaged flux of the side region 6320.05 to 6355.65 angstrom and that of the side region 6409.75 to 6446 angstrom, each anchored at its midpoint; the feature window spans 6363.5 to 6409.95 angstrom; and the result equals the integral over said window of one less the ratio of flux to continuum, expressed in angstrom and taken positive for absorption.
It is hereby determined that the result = -2.8 angstrom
